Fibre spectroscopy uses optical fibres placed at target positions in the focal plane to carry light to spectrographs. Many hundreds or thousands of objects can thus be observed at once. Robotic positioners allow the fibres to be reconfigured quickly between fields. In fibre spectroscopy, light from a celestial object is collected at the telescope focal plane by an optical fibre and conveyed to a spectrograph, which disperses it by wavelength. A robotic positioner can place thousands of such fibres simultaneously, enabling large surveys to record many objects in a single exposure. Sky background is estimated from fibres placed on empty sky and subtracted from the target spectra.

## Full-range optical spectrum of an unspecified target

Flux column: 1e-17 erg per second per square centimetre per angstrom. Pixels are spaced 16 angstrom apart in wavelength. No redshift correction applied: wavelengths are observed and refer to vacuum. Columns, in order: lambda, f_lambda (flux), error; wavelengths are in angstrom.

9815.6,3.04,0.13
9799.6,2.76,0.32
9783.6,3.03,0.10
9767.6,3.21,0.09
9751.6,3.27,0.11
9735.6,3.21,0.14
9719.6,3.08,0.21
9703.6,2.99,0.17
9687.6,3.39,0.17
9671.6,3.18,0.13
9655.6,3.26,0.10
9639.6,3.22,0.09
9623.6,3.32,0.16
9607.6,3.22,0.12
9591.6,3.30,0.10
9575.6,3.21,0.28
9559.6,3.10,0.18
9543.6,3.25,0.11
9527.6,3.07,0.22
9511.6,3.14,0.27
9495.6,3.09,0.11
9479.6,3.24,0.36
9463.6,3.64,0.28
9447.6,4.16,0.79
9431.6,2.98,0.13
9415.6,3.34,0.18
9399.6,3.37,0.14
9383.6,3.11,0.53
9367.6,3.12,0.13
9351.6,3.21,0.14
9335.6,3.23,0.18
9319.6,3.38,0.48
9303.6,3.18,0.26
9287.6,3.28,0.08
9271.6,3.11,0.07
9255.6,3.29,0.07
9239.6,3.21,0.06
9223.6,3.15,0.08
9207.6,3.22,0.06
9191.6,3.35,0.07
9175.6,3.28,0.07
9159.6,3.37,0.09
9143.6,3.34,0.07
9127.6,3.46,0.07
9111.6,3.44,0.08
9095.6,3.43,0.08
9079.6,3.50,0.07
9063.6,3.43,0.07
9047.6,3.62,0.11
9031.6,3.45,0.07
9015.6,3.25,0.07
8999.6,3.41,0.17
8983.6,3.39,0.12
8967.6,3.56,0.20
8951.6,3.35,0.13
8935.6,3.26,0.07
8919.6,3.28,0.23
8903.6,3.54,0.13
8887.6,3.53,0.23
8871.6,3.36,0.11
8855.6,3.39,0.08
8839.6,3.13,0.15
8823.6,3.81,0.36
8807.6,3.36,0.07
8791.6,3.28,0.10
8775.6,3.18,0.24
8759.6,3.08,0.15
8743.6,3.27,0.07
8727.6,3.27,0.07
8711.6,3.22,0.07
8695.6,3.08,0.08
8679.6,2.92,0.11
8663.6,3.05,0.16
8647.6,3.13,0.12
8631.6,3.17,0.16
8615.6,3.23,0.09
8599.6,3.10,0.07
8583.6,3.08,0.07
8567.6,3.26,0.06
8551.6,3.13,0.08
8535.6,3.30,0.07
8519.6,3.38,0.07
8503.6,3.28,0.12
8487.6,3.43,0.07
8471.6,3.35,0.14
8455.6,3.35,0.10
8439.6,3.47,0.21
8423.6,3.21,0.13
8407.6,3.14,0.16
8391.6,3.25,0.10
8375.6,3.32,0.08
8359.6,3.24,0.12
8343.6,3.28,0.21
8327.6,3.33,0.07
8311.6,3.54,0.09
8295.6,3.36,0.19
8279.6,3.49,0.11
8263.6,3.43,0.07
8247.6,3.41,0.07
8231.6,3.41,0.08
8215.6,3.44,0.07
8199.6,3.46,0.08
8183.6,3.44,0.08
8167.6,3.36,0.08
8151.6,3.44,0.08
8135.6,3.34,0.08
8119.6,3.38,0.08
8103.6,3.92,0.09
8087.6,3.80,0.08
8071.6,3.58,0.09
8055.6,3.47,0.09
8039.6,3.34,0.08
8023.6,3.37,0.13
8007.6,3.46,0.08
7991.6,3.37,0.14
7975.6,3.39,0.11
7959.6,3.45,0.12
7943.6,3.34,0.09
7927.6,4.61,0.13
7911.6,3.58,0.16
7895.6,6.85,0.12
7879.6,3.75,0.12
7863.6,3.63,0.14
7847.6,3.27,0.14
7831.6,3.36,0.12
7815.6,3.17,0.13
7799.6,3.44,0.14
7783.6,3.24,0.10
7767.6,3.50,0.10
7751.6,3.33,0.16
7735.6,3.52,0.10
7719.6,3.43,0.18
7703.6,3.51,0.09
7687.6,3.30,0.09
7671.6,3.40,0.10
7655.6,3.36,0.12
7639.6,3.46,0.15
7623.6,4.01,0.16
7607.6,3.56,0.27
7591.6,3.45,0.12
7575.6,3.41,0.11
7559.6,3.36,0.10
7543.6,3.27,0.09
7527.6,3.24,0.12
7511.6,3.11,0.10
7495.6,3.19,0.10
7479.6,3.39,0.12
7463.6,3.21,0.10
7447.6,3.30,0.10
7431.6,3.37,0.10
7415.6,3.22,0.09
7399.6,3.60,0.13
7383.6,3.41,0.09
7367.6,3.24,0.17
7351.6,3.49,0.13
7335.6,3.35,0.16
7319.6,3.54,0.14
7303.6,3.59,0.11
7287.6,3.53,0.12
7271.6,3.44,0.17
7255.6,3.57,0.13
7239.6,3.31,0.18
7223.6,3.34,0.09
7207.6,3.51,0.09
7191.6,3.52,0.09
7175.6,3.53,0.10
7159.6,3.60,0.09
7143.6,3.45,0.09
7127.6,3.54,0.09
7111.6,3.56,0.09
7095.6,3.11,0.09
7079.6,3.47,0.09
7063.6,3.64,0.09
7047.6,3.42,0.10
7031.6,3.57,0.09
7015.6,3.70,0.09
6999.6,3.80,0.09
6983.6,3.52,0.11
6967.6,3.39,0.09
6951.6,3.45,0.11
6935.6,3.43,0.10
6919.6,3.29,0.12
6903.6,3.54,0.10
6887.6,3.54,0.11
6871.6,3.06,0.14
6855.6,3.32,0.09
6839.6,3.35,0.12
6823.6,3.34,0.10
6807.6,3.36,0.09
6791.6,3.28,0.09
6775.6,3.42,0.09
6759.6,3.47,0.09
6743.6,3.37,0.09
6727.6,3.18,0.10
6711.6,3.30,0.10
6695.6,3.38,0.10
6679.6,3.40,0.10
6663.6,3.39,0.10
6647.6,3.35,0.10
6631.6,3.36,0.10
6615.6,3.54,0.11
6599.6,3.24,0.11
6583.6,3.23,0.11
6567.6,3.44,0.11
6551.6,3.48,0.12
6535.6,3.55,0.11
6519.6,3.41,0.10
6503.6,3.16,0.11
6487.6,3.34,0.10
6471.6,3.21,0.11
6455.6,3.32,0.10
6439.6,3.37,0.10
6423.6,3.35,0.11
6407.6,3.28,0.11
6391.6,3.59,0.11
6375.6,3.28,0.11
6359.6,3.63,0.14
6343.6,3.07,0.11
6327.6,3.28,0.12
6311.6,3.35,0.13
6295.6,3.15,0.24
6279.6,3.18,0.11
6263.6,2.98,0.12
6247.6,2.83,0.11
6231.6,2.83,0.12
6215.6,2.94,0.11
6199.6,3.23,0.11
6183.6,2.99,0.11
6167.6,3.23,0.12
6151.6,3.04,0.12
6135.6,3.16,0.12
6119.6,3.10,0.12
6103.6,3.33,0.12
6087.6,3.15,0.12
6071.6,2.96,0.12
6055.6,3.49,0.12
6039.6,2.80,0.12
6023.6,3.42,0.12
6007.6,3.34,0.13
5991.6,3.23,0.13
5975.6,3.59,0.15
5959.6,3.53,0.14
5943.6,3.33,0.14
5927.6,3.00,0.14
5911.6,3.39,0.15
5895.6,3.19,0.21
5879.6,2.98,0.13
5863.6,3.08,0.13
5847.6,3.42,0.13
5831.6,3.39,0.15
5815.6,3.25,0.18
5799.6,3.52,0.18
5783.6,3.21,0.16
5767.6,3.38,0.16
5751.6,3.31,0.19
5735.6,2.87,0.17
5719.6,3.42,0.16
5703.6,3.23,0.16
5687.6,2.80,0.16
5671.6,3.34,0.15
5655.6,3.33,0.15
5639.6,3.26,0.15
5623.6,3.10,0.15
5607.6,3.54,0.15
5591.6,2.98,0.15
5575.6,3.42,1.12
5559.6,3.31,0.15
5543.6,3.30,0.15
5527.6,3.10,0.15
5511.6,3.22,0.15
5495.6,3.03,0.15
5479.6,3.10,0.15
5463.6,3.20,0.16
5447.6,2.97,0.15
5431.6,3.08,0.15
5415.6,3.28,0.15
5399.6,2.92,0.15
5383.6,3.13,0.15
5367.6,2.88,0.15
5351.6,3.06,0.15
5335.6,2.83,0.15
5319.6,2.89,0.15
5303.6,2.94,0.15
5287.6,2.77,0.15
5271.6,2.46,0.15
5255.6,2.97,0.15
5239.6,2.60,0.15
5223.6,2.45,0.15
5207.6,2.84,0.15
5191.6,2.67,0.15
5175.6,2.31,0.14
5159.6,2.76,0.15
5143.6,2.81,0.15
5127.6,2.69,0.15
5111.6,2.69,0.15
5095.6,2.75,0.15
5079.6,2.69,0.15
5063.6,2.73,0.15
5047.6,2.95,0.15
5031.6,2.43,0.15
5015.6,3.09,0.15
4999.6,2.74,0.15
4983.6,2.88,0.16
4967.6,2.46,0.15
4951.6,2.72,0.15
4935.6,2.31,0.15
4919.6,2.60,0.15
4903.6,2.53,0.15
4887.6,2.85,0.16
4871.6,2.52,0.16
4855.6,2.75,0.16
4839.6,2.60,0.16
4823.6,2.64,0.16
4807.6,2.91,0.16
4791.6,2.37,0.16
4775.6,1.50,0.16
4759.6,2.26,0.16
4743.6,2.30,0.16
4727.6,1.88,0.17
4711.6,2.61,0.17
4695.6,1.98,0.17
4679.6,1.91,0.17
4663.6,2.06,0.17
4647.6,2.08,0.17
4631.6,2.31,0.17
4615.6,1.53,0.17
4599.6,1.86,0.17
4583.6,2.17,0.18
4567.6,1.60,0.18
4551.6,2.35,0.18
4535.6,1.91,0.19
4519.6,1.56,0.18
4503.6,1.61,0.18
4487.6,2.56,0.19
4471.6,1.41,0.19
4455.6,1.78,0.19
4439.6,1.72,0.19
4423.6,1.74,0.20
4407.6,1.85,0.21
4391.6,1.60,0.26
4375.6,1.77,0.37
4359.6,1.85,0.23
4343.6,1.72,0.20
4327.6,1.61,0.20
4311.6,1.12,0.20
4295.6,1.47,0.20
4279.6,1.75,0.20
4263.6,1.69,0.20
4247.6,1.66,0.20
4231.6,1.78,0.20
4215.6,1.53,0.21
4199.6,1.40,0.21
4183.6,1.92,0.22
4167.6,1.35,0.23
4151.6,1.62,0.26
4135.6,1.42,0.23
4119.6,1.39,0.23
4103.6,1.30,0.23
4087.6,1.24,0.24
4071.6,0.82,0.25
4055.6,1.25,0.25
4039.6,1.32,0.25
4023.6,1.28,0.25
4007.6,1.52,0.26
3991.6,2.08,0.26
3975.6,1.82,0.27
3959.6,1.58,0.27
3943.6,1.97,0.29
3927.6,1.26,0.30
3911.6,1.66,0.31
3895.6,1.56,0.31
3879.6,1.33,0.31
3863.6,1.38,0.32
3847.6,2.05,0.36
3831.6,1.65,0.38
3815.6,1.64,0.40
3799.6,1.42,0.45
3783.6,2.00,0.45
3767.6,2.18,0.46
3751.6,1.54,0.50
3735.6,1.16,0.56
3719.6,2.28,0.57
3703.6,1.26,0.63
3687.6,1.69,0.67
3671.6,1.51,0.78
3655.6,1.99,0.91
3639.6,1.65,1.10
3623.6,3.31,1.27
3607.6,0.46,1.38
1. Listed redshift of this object 0.20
